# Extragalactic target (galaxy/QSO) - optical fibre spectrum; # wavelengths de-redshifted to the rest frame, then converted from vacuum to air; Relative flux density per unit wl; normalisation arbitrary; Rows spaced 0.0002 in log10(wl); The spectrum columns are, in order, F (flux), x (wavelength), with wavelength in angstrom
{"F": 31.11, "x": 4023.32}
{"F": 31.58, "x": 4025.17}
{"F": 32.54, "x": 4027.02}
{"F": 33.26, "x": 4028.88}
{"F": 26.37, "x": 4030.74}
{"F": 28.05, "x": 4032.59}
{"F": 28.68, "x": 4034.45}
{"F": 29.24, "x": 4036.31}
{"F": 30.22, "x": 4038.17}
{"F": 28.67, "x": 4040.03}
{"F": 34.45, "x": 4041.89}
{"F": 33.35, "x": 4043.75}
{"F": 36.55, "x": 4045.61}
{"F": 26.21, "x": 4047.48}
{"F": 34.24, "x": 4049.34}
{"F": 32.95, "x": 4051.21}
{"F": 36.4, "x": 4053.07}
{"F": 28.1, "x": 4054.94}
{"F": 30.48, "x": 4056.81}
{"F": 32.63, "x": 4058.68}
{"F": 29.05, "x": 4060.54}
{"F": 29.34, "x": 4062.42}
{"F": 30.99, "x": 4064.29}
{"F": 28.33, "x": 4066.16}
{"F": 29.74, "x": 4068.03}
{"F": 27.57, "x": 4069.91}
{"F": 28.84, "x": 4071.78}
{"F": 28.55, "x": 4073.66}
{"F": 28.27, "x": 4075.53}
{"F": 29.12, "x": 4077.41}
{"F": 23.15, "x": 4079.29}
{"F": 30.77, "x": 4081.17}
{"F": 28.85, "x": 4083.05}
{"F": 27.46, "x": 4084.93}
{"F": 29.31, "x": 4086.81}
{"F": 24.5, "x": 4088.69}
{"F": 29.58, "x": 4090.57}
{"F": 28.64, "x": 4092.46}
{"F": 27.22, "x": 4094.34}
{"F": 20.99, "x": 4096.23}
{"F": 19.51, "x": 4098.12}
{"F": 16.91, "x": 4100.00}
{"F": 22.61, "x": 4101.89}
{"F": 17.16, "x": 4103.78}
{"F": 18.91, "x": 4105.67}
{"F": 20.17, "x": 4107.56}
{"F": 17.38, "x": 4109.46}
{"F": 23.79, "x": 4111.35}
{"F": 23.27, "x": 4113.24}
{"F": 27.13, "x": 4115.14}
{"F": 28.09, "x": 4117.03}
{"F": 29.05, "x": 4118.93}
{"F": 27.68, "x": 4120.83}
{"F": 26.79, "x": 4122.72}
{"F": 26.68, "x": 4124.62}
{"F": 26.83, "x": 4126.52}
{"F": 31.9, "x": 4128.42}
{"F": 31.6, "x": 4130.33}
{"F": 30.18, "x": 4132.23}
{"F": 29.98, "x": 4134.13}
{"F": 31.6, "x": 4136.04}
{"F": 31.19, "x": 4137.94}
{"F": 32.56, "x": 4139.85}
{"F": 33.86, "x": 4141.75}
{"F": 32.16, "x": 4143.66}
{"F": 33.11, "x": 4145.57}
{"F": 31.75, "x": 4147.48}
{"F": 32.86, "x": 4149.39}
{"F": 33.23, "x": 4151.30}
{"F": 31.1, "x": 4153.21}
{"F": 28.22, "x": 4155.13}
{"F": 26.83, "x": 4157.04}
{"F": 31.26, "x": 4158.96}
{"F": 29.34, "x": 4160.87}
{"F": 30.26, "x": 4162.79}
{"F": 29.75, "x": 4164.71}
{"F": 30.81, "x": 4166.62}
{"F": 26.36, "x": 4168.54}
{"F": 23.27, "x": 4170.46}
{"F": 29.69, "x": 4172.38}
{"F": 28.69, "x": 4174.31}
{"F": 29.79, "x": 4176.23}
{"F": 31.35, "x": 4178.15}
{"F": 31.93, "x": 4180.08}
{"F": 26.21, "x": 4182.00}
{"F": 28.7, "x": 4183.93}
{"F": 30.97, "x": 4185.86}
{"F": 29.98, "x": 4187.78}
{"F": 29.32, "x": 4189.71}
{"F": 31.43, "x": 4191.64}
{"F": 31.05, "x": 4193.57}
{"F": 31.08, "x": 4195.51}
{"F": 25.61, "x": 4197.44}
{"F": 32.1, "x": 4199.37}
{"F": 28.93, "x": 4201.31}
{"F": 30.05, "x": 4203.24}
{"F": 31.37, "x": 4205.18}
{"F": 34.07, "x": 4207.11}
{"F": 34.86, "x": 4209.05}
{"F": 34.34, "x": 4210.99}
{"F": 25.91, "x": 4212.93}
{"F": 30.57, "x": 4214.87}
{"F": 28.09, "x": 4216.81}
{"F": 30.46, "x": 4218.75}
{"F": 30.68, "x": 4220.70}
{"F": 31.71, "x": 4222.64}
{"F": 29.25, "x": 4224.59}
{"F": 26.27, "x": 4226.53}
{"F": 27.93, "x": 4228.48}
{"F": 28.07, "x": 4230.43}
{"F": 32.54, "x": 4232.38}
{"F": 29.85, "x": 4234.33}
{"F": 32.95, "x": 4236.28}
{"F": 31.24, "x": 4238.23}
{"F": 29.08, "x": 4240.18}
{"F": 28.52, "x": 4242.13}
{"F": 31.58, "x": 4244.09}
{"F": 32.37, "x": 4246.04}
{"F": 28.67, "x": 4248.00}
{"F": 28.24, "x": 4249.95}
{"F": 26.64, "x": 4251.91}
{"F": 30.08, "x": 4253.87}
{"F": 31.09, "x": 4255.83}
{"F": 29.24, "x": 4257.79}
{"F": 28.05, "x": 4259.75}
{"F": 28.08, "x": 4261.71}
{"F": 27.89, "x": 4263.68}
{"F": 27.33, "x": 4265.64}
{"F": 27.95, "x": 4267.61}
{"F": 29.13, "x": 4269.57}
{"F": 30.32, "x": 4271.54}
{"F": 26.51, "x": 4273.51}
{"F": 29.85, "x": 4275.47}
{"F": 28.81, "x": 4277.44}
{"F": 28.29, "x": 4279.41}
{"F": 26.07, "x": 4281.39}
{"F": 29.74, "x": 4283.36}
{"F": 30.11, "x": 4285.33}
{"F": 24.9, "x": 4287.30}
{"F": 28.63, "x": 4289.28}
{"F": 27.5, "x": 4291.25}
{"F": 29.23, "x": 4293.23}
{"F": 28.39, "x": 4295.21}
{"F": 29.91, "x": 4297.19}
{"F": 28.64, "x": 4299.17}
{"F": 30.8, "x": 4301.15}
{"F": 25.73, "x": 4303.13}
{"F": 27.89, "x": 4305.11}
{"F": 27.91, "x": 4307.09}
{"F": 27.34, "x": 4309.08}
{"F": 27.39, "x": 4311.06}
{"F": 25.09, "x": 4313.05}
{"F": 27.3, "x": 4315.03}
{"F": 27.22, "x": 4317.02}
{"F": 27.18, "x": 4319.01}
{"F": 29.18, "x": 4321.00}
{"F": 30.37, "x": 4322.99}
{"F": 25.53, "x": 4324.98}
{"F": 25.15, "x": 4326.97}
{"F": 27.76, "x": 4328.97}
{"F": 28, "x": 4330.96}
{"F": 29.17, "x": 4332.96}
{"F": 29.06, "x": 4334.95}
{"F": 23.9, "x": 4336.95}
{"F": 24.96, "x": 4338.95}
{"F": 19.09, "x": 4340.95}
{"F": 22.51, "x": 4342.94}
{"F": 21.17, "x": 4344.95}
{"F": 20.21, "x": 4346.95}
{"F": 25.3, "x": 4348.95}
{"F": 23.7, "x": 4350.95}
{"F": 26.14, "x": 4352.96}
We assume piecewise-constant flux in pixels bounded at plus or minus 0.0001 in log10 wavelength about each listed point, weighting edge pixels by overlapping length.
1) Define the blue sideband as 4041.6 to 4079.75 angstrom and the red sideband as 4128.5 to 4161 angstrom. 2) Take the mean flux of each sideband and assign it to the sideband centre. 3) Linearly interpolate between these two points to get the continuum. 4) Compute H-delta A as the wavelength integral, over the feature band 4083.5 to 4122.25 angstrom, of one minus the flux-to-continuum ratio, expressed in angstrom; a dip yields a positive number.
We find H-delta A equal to 8.5 angstrom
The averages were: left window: 30.4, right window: 31.3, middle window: 24.1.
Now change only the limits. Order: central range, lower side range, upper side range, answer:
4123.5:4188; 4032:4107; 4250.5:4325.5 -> -4.5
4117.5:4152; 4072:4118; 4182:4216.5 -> -4.8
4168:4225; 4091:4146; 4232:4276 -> -3.7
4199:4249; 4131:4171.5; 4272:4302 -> -1.7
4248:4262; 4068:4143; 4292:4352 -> -1.2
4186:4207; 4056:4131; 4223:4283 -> -1.6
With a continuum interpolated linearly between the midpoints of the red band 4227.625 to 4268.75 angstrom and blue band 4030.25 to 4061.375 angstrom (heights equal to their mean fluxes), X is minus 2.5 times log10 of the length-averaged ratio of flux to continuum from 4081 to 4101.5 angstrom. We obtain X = 0.20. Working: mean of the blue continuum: 31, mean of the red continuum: 29.4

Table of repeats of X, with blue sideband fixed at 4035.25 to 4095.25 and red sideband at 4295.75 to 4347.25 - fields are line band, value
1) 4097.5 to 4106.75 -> 0.469 mag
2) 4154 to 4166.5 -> -0.031 mag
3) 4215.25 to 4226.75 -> -0.070 mag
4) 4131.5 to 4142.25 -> -0.095 mag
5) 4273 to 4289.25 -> -0.041 mag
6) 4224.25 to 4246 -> -0.085 mag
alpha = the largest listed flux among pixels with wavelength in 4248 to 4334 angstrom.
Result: 31.09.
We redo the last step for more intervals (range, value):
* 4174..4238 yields 34.86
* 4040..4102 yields 36.55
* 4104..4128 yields 29.05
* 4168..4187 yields 31.93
